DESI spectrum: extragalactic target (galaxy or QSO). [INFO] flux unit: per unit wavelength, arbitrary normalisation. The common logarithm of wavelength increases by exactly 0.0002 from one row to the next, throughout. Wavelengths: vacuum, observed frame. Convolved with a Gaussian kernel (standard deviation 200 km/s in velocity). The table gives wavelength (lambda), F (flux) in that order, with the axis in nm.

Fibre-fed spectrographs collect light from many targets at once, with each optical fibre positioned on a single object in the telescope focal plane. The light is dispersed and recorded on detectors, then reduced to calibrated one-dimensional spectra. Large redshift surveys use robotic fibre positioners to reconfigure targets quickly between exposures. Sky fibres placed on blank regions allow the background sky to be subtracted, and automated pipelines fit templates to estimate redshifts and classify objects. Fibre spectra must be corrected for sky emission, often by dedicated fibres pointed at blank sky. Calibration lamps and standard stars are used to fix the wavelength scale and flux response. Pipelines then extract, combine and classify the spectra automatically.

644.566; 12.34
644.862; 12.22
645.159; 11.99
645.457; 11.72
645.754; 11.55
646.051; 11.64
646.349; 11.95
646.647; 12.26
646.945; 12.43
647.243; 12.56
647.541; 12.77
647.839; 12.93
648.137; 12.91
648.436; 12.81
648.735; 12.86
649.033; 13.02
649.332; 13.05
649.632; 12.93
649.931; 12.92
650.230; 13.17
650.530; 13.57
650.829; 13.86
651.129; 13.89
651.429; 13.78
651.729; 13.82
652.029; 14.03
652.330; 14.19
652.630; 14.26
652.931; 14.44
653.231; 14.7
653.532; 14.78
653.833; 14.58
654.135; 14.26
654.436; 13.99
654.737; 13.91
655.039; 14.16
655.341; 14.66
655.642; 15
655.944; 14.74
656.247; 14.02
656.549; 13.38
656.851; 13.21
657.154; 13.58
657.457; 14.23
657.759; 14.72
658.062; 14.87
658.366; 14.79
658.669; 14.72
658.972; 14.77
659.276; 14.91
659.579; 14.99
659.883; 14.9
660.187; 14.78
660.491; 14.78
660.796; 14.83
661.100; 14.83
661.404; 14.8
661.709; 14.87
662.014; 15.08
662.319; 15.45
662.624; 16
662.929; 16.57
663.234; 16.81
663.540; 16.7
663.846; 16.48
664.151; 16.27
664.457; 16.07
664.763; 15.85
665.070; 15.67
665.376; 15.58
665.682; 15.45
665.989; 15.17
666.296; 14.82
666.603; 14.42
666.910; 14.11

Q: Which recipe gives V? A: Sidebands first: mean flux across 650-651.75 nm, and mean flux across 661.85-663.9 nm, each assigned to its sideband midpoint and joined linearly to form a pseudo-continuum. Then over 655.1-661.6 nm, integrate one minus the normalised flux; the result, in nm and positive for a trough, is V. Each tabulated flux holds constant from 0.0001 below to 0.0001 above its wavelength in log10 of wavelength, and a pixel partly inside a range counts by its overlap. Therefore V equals 0.27 nm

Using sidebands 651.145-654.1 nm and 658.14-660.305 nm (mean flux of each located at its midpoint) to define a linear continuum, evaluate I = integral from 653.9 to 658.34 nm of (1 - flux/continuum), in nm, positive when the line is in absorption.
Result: 0.11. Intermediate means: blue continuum 14.3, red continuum 14.8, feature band 14.2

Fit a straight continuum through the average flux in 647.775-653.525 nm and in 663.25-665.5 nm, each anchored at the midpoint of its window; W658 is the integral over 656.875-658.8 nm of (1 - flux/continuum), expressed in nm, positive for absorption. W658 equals 0.07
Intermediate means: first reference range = 13.6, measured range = 14.4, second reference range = 16.1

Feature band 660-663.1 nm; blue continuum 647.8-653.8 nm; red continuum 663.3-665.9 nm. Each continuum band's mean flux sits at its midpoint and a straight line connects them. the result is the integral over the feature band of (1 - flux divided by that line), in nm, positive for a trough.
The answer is 0.06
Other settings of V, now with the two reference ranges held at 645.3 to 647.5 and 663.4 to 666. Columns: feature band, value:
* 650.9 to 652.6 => -0.099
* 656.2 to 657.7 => 0.060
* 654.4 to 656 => -0.057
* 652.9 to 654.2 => -0.097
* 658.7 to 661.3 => 0.018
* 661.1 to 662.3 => 0.027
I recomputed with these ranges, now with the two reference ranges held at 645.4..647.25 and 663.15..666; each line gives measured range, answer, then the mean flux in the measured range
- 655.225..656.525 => -0.04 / 14.5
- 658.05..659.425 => -0.01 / 14.8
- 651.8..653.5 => -0.12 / 14.3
